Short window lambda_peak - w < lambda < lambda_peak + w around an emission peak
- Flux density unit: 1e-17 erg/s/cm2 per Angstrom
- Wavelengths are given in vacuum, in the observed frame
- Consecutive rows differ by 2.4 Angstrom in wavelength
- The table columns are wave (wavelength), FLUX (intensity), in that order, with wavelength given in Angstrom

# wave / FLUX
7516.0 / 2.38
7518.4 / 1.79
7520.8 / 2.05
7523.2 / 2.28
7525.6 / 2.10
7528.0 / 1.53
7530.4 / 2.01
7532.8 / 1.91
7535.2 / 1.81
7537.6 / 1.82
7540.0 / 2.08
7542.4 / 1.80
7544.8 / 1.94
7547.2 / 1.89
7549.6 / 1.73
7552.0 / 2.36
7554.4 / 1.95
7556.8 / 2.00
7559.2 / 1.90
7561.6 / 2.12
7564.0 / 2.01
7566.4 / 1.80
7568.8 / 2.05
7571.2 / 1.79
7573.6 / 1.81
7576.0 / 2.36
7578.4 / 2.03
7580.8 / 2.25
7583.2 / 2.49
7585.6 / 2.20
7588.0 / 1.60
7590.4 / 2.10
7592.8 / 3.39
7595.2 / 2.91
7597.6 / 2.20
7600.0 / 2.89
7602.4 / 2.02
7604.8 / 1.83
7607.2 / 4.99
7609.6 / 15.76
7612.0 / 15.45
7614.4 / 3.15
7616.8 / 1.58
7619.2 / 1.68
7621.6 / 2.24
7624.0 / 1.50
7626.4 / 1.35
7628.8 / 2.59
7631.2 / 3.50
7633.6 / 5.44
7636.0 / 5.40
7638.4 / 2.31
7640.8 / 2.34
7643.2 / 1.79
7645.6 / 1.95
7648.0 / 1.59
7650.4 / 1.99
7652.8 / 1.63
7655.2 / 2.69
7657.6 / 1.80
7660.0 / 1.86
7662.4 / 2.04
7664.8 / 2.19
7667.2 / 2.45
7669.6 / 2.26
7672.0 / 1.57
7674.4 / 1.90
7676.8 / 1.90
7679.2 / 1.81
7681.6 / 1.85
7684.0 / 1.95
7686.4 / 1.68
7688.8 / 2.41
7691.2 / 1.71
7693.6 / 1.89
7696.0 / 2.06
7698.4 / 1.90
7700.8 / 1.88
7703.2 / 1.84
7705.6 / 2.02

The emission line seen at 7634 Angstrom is [N II]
